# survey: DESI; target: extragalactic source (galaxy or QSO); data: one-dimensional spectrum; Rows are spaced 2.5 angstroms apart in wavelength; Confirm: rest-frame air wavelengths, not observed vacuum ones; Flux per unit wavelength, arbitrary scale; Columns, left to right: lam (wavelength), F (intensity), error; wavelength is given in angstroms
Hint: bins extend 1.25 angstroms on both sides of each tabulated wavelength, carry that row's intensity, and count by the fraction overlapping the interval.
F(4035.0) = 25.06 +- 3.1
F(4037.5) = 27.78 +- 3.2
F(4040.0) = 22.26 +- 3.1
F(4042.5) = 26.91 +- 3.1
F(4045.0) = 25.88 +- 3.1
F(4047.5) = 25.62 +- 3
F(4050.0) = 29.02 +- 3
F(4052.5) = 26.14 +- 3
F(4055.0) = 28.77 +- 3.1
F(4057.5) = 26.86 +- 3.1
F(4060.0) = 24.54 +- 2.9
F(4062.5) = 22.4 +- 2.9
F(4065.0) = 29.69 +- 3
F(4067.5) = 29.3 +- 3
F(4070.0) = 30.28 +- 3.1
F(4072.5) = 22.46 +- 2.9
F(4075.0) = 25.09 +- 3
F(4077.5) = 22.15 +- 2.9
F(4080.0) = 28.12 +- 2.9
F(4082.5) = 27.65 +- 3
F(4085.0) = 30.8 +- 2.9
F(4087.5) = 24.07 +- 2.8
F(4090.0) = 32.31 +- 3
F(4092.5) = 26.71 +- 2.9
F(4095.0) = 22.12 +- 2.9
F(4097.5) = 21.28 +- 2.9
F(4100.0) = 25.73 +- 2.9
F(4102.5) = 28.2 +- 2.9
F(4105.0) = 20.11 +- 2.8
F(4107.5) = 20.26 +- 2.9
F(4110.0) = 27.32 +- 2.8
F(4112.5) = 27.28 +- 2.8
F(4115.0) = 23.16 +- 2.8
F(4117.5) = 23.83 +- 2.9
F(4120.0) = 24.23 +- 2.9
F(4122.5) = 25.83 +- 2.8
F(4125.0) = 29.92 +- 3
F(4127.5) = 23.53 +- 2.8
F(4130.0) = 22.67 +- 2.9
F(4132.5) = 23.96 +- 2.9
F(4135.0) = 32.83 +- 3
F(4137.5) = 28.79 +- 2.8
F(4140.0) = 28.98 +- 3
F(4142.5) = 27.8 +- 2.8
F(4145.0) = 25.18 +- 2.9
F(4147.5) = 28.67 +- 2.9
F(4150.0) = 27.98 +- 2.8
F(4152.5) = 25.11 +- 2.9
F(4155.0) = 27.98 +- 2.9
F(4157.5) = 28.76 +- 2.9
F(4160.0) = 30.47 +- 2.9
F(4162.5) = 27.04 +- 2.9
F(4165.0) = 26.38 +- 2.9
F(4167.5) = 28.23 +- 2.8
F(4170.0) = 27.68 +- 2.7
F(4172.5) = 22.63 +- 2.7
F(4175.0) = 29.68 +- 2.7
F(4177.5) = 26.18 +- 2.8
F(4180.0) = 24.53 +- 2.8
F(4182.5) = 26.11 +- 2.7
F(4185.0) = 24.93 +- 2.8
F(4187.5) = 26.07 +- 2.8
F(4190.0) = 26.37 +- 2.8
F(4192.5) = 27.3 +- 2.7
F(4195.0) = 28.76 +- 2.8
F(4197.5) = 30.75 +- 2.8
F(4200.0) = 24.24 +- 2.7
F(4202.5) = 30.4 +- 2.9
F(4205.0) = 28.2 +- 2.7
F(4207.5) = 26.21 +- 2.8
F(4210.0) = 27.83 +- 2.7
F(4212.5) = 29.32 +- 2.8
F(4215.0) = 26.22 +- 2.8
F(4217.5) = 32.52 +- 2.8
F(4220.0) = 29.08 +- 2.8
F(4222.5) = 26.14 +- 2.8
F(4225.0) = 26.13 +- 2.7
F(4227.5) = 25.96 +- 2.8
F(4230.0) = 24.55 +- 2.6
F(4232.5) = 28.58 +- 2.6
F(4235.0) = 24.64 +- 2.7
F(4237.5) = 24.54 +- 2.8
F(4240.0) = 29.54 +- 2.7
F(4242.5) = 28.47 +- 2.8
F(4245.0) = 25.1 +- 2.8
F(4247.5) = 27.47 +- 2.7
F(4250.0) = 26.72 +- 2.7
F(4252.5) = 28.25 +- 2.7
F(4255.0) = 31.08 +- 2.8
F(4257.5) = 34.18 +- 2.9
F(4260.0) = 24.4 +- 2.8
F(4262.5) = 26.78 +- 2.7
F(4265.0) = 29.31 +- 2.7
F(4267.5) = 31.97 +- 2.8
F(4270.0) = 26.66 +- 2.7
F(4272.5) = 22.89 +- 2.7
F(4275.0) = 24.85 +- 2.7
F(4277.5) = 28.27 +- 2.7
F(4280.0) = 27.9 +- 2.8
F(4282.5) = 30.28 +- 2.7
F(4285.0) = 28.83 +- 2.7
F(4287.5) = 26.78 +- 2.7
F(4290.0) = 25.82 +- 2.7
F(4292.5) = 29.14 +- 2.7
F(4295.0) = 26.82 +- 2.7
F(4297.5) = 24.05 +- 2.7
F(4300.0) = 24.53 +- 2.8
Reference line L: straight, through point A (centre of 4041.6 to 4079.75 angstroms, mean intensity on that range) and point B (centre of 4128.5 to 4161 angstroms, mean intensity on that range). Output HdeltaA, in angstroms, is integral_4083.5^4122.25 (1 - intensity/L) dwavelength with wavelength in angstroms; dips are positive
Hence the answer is 2.6 angstroms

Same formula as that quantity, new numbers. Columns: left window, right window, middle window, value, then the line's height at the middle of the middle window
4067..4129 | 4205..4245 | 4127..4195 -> -1.3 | 26.4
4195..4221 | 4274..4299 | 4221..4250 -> 1.6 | 28.1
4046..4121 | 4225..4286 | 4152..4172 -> -0.8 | 26.6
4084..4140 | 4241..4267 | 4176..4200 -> 0.4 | 27.1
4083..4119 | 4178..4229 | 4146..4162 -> -1.1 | 26.3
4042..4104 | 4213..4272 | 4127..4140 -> 0.1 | 26.9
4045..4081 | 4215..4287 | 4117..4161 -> -0.2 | 26.9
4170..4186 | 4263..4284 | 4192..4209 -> -1.1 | 26.3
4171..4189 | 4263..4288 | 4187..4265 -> -2.7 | 26.7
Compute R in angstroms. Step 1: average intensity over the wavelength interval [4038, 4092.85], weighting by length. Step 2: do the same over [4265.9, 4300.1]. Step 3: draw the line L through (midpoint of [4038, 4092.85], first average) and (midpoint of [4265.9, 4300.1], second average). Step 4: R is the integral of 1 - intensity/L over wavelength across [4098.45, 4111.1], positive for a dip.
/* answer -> 1.21 angstroms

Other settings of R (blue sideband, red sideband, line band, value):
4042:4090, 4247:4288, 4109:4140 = 1.1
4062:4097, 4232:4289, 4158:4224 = -0.4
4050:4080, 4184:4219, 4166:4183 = 0.7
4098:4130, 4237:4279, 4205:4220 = -0.9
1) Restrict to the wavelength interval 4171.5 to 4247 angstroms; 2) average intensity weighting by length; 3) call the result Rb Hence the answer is 27.1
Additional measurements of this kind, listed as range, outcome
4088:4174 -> 26.3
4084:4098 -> 26.4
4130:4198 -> 27.3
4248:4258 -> 29.6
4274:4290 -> 27.7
